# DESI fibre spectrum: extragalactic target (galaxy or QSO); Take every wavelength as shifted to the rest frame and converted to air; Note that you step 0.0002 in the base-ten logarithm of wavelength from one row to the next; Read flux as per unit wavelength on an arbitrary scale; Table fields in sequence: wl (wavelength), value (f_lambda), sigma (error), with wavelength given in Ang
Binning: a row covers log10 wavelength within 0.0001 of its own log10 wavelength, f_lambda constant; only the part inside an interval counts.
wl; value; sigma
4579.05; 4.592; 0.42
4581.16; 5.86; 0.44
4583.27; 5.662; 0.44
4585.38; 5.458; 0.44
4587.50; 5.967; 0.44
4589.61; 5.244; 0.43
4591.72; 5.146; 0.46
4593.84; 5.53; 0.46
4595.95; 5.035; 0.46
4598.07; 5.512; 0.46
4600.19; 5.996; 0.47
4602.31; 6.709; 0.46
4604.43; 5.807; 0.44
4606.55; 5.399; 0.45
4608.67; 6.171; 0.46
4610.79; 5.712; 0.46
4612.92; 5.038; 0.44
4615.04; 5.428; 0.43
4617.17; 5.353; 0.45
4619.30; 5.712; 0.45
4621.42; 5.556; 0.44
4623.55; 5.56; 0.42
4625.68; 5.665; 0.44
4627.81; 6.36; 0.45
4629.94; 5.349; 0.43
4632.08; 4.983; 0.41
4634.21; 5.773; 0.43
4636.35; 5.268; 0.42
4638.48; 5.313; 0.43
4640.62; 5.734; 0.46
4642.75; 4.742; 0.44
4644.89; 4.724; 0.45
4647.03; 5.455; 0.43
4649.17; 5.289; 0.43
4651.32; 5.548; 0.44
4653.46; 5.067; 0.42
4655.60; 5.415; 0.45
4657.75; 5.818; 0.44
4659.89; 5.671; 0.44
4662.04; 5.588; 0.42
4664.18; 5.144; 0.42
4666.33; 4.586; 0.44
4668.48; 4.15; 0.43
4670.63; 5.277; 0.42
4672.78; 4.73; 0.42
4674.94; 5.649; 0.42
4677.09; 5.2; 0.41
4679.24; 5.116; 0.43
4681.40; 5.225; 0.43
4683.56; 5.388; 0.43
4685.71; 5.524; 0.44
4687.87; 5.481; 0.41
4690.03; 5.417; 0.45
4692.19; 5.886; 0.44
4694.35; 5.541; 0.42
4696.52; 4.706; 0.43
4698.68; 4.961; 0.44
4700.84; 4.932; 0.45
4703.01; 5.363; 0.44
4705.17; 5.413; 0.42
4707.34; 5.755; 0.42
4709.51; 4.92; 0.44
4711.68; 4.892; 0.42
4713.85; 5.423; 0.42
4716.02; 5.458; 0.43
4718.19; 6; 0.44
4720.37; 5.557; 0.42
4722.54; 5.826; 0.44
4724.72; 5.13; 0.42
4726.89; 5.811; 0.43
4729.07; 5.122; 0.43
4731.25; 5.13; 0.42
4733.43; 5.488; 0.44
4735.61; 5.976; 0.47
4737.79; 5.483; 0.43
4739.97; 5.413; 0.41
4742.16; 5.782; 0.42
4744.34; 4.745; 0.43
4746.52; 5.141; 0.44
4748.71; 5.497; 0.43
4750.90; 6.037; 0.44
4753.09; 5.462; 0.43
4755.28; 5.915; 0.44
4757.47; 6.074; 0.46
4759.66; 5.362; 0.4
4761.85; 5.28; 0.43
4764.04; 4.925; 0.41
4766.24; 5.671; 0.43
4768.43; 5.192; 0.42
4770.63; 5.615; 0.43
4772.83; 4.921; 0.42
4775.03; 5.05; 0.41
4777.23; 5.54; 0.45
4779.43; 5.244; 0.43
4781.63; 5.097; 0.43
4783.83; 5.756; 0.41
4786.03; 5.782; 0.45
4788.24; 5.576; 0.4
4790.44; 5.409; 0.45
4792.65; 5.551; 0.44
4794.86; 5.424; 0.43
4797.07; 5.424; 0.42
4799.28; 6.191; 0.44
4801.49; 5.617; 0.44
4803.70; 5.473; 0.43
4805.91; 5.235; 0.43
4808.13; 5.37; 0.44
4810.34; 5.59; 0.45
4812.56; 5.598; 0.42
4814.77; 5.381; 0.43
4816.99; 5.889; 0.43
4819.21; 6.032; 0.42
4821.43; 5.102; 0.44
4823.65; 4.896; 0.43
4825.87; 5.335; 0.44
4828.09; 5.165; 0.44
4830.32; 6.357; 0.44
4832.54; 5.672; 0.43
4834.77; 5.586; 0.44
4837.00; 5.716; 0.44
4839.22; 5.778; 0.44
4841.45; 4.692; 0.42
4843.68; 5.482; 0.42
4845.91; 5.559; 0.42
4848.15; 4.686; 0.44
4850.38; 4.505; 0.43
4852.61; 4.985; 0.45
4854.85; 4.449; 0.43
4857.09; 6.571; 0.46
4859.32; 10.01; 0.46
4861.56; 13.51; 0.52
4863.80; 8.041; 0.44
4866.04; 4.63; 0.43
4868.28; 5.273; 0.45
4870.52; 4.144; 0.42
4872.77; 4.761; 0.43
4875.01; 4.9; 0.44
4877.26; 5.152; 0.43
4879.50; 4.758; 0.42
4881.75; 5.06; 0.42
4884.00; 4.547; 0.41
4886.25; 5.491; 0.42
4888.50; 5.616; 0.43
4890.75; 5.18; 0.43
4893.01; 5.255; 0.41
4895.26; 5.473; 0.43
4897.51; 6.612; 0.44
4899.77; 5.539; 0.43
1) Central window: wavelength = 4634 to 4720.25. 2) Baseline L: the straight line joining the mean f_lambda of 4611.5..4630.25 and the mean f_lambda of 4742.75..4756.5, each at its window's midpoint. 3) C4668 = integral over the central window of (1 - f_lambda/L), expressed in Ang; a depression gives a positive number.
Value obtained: 3.8 Ang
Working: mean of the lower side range 5.57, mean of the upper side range 5.48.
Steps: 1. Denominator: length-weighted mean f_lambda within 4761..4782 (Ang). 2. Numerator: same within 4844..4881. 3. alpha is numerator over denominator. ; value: 1.14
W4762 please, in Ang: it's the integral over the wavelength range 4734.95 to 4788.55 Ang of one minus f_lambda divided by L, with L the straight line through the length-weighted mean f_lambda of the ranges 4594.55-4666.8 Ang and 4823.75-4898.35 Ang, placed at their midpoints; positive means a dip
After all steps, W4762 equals 1.54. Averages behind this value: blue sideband 5.49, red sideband 5.71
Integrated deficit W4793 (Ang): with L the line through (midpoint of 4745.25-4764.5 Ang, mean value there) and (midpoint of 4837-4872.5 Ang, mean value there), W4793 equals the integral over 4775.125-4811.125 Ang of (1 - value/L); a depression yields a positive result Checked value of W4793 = 1.6 Ang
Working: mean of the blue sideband 5.53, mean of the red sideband 6.11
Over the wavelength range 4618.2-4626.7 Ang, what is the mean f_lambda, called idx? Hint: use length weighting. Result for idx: 5.62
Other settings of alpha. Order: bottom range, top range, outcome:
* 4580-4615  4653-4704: 0.93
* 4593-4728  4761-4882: 1.04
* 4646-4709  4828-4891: 1.09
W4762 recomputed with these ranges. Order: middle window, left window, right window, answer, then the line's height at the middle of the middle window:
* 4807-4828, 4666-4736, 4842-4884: 0.9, 5.71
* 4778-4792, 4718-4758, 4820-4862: 0.5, 5.7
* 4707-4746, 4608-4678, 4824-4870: 1.5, 5.65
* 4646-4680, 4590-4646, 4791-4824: 1.8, 5.52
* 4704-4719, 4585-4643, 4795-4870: 0.8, 5.7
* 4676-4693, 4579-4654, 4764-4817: 0.3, 5.49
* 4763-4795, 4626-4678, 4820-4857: -0.6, 5.29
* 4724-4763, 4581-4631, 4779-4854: 0.1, 5.51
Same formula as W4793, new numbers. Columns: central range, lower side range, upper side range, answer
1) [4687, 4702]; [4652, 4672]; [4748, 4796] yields 0.01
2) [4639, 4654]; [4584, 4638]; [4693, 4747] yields 0.77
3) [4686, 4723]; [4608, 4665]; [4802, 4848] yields 0.58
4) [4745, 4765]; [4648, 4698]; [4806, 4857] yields -0.68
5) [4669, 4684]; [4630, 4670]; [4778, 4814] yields 0.32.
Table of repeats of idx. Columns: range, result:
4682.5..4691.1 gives 5.46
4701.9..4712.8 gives 5.27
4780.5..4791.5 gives 5.53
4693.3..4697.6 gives 5.11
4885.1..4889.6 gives 5.55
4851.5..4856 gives 4.72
